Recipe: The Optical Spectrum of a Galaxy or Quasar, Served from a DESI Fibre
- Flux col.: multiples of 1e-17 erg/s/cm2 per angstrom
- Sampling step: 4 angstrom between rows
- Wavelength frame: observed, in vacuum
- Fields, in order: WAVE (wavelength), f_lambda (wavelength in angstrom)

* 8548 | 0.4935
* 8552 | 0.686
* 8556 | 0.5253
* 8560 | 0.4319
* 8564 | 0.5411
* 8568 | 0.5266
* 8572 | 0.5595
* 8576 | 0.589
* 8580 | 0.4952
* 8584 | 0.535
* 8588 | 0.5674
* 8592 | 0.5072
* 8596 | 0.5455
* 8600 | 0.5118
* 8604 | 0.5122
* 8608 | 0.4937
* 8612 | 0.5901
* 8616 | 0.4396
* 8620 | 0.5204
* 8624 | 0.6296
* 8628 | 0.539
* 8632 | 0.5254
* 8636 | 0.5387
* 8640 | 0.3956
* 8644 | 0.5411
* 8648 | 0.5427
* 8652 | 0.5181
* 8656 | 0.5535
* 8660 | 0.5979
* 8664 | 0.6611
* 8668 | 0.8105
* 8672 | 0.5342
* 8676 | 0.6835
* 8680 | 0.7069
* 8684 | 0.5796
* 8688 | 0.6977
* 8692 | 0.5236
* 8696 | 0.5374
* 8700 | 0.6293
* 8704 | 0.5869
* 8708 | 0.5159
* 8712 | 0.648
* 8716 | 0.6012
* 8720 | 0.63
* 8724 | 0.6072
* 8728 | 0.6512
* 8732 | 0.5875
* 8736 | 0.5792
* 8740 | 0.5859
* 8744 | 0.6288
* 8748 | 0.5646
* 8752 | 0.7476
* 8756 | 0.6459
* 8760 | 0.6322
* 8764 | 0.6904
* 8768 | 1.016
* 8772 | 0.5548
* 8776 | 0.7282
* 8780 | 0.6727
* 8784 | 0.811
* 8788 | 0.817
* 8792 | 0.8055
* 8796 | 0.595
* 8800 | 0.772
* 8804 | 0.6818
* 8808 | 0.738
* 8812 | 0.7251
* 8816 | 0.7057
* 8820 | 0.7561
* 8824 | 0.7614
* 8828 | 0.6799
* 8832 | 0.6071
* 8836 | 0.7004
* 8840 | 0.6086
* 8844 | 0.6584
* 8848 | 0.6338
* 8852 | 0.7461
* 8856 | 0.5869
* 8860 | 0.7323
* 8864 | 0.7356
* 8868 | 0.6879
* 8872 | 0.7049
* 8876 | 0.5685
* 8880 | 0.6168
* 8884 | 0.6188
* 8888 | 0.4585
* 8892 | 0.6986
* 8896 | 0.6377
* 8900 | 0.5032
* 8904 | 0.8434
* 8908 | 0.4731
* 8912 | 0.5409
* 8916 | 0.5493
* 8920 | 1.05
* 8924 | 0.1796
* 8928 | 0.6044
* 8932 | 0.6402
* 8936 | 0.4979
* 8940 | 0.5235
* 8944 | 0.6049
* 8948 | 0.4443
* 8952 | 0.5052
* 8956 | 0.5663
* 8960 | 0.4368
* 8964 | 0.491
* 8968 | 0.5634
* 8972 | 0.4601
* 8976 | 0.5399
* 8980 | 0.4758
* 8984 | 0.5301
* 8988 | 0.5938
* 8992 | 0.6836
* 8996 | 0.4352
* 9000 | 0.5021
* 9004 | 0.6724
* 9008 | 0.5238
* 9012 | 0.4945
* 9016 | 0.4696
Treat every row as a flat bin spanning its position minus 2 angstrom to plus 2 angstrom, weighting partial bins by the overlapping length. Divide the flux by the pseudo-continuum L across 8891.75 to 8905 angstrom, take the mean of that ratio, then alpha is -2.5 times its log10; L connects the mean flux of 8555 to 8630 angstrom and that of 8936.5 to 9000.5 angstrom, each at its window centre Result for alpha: -0.242 mag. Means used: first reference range 0.53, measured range 0.654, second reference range 0.522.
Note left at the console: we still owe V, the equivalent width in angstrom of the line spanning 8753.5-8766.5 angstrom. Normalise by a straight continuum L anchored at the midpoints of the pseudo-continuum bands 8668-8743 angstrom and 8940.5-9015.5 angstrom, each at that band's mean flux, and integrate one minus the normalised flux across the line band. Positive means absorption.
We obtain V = -1.7 angstrom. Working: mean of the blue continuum 0.611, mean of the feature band 0.674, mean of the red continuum 0.528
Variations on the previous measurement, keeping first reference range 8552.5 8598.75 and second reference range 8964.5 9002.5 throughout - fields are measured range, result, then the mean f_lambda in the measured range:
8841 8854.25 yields -3.5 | 0.672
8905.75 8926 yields -1.1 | 0.562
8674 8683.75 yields -2.6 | 0.674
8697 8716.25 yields -2.1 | 0.593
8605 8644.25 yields 1.0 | 0.52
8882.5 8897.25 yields -1.9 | 0.601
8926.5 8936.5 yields -1.1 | 0.592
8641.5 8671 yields -3.5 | 0.598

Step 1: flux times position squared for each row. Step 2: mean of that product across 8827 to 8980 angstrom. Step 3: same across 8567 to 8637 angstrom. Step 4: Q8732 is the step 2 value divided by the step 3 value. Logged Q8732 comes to 1.2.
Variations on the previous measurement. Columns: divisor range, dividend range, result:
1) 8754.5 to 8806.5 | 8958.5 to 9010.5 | 0.77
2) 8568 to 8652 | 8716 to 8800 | 1.33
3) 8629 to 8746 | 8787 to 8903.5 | 1.18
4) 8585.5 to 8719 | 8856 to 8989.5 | 1.08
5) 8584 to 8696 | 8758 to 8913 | 1.26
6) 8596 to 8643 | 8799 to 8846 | 1.41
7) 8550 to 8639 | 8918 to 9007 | 1.11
